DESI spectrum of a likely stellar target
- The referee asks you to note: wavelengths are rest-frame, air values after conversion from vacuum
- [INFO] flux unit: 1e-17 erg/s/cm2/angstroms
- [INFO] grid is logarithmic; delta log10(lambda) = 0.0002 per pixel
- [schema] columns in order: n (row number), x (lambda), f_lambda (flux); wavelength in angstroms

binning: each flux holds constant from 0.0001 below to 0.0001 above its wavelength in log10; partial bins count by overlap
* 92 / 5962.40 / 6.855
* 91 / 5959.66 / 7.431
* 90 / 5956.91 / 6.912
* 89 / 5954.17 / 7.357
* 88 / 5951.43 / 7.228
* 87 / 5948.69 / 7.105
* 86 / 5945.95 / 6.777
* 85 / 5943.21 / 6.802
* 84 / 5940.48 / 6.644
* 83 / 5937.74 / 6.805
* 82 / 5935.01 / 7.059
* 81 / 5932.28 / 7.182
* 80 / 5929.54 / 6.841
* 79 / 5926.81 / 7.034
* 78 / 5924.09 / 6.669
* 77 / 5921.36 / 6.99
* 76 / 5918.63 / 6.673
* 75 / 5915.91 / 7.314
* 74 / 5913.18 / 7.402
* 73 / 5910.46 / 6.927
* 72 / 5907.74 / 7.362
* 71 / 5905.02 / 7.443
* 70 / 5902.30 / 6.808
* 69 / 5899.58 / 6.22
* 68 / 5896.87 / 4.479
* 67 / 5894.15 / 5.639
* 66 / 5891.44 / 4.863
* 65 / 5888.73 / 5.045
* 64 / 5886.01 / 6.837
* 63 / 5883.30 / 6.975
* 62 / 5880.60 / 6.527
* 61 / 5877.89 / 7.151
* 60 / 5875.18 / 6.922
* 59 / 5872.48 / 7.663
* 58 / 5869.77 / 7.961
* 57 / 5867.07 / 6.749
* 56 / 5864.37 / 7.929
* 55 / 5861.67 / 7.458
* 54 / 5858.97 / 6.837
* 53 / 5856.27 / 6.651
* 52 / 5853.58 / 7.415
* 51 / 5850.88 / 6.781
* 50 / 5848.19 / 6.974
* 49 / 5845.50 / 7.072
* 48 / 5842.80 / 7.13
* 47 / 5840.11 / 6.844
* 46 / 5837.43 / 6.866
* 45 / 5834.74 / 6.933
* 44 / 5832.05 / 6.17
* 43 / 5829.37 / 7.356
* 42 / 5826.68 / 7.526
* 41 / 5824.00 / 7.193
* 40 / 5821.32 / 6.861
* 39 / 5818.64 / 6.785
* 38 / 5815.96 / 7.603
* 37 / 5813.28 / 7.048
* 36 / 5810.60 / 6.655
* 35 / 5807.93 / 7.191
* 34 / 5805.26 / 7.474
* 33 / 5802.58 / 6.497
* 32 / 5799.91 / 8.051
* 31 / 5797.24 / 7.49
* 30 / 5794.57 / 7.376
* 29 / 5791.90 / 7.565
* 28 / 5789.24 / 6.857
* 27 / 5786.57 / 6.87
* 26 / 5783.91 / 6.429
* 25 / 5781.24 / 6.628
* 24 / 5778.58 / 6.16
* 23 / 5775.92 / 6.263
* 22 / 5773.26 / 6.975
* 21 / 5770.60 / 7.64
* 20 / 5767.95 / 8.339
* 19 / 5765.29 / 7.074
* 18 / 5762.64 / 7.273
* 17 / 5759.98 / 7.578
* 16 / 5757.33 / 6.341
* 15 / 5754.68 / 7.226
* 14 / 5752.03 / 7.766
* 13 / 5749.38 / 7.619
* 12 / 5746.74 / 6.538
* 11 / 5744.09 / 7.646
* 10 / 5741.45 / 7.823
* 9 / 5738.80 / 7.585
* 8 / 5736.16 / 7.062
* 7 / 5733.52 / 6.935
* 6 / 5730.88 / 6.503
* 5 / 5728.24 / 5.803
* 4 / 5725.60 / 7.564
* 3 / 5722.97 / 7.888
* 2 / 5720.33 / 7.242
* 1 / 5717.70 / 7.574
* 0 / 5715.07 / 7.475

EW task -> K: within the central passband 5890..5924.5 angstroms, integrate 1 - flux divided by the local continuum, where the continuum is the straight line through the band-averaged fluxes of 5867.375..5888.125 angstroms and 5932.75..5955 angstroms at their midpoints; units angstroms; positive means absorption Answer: 2.5 angstroms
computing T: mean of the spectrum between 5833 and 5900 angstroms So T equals 6.72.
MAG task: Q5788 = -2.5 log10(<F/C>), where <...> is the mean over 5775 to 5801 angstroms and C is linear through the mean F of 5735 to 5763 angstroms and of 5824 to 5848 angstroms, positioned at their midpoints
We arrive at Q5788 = 0.03 mag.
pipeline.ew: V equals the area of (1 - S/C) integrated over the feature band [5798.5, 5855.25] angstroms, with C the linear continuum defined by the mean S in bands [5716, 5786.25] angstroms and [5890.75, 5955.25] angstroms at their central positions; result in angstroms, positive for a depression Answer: -0.8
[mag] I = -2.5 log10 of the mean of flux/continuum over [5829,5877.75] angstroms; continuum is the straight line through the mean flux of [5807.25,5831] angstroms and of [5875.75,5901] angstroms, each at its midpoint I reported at -0.09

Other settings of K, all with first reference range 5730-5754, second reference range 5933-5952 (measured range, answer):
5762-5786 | 0.9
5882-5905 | 3.5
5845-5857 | 0.2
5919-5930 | 0.1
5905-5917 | -0.5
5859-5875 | -0.9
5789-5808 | -0.4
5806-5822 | 0.2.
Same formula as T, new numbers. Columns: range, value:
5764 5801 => 7.12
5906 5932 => 7.04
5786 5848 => 7.1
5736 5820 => 7.17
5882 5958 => 6.69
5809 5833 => 7.04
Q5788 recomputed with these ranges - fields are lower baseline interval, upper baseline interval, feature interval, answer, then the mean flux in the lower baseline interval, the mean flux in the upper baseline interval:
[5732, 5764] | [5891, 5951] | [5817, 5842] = 0.008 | 7.28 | 6.72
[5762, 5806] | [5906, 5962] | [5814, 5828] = -0.015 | 7.11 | 7.03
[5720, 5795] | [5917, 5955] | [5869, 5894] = 0.066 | 7.12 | 6.94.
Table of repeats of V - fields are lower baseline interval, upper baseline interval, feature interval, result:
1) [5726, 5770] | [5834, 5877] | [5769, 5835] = 1.3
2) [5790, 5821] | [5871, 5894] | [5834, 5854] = -0.4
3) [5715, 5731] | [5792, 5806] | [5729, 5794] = 1.6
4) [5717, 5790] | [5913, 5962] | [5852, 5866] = -0.4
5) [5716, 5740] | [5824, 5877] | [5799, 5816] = -0.1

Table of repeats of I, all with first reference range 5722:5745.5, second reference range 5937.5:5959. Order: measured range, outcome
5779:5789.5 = 0.08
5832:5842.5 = 0.04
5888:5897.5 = 0.36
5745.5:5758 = 0.00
